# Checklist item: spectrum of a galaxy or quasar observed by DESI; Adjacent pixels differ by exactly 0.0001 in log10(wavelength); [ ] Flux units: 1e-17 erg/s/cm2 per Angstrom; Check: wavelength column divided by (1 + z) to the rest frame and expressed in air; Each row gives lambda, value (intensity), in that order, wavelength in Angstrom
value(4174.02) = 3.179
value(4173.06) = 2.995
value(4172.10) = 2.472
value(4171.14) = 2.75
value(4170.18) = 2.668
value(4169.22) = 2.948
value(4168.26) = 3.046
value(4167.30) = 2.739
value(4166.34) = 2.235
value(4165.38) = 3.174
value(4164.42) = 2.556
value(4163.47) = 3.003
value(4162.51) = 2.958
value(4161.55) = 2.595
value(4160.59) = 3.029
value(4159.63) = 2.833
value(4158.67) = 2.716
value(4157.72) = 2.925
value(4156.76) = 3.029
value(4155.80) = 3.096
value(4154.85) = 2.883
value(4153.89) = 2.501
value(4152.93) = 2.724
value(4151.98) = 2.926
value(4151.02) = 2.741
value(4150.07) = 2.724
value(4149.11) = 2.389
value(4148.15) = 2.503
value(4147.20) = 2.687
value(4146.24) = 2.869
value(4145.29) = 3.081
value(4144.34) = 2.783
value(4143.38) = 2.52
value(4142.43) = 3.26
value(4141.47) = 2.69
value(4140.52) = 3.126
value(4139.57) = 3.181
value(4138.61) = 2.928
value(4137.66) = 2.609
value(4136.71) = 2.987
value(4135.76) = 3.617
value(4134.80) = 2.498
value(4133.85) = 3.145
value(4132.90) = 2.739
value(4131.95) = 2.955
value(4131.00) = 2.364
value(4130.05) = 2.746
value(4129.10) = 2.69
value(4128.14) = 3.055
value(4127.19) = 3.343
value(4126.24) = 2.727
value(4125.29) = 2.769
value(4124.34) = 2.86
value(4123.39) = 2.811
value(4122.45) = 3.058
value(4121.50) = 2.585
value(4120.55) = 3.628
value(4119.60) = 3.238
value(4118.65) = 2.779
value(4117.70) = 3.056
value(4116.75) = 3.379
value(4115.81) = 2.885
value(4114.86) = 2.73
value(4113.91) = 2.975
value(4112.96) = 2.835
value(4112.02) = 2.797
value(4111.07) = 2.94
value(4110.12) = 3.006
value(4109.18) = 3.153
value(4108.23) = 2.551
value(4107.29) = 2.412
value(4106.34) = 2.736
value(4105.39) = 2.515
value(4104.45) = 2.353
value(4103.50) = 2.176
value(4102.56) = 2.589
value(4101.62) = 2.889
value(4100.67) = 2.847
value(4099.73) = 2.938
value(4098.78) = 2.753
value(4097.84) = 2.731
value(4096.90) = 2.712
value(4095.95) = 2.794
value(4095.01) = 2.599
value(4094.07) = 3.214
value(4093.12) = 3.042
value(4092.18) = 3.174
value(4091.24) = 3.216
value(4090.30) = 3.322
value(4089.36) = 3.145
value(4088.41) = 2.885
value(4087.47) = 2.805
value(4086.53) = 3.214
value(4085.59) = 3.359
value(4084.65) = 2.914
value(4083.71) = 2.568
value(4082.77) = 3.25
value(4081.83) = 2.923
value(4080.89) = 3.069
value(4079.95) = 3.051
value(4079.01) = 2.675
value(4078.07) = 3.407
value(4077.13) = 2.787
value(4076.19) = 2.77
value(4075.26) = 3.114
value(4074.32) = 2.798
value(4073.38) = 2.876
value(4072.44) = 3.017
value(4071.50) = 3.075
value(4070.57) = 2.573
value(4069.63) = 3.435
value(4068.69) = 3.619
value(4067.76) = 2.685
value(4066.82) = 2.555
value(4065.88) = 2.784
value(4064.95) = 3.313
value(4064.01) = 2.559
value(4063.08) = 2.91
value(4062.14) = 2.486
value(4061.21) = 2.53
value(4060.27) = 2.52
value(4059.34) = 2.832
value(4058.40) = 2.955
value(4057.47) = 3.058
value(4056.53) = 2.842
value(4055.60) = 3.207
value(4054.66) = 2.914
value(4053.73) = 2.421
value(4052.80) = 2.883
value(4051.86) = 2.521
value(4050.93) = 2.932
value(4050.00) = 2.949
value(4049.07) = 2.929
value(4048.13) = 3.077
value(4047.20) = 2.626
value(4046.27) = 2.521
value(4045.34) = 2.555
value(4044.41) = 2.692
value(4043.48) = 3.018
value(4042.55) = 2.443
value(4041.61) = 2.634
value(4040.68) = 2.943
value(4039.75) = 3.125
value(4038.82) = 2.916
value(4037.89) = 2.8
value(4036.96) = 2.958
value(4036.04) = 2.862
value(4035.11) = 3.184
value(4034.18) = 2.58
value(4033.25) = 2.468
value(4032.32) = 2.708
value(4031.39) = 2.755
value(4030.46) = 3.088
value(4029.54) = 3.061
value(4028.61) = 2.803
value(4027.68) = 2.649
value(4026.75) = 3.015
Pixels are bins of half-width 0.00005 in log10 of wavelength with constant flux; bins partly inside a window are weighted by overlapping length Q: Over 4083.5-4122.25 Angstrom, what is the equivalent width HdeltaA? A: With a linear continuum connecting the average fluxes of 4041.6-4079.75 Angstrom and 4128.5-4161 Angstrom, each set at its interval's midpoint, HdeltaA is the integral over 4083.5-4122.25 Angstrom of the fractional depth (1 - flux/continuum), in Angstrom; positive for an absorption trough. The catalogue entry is -0.7 Angstrom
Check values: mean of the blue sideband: 2.85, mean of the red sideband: 2.84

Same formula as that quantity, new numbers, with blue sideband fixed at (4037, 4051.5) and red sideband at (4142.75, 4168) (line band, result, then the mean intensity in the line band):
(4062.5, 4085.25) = -1.15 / 2.95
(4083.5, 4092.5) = -0.87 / 3.07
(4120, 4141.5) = -1.03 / 2.92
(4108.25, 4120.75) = -0.92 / 3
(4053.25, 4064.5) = 0.15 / 2.77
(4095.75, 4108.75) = 0.73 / 2.64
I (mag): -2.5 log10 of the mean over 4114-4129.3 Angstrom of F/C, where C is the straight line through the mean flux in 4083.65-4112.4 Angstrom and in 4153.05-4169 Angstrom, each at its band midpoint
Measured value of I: -0.050 mag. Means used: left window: 2.85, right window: 2.83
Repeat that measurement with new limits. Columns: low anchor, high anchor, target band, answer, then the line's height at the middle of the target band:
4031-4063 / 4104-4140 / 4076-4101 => -0.05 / 2.84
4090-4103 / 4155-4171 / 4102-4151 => 0.01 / 2.88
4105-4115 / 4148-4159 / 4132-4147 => -0.06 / 2.78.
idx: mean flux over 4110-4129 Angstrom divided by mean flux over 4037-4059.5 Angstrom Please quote 1.0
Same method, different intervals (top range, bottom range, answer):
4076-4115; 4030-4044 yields 1.02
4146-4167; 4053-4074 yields 0.97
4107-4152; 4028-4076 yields 1.01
